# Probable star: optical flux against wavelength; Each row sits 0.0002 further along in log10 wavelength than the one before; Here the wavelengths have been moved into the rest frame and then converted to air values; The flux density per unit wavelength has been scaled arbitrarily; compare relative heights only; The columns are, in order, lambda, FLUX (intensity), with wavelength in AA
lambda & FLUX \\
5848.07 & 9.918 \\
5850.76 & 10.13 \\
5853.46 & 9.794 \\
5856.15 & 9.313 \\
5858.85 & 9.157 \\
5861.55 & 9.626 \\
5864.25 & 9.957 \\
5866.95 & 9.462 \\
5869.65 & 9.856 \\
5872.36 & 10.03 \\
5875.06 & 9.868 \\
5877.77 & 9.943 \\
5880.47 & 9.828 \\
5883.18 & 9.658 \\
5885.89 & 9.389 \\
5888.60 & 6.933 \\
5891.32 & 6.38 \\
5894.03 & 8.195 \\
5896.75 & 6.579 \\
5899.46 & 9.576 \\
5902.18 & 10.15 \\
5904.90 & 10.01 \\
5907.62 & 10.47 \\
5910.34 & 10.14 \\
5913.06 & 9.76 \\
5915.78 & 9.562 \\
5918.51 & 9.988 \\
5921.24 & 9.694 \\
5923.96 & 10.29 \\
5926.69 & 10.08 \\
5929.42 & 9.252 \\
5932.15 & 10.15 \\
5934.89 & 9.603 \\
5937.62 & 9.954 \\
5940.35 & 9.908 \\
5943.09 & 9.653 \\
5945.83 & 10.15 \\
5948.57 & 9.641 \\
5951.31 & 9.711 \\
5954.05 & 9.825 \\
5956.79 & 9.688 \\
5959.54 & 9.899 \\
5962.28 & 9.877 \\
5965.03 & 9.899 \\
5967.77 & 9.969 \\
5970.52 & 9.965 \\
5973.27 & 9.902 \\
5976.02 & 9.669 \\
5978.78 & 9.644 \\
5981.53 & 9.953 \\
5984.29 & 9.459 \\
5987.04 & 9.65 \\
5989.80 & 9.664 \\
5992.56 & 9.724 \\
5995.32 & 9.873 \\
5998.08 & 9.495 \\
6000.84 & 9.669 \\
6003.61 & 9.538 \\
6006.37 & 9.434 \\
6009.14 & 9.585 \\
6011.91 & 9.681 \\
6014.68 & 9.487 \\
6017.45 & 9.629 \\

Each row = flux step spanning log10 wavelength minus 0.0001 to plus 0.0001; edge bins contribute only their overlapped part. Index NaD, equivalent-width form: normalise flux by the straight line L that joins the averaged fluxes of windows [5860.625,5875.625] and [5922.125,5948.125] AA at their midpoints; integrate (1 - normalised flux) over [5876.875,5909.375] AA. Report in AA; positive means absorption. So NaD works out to 3.0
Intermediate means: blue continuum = 9.8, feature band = 8.93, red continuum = 9.88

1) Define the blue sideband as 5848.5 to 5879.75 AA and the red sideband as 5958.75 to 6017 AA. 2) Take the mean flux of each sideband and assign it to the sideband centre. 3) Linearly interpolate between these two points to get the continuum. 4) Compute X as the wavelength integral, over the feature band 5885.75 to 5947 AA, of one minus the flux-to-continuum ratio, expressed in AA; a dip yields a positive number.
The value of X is 2.2 AA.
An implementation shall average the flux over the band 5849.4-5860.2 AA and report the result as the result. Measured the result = 9.6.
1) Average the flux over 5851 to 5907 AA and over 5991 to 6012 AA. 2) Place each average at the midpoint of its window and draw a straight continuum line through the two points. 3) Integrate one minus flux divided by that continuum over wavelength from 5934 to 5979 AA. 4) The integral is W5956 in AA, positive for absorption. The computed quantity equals -1.7 AA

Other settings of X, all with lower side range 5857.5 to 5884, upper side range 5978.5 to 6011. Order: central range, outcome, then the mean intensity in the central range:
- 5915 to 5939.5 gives -0.39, 9.85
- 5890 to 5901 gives 2.26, 7.73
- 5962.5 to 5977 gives -0.34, 9.89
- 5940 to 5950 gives -0.15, 9.82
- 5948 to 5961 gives -0.12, 9.76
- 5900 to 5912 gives -0.53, 10.1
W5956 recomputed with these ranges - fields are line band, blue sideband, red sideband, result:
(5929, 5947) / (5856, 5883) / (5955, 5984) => -0.1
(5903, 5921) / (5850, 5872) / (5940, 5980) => -0.4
